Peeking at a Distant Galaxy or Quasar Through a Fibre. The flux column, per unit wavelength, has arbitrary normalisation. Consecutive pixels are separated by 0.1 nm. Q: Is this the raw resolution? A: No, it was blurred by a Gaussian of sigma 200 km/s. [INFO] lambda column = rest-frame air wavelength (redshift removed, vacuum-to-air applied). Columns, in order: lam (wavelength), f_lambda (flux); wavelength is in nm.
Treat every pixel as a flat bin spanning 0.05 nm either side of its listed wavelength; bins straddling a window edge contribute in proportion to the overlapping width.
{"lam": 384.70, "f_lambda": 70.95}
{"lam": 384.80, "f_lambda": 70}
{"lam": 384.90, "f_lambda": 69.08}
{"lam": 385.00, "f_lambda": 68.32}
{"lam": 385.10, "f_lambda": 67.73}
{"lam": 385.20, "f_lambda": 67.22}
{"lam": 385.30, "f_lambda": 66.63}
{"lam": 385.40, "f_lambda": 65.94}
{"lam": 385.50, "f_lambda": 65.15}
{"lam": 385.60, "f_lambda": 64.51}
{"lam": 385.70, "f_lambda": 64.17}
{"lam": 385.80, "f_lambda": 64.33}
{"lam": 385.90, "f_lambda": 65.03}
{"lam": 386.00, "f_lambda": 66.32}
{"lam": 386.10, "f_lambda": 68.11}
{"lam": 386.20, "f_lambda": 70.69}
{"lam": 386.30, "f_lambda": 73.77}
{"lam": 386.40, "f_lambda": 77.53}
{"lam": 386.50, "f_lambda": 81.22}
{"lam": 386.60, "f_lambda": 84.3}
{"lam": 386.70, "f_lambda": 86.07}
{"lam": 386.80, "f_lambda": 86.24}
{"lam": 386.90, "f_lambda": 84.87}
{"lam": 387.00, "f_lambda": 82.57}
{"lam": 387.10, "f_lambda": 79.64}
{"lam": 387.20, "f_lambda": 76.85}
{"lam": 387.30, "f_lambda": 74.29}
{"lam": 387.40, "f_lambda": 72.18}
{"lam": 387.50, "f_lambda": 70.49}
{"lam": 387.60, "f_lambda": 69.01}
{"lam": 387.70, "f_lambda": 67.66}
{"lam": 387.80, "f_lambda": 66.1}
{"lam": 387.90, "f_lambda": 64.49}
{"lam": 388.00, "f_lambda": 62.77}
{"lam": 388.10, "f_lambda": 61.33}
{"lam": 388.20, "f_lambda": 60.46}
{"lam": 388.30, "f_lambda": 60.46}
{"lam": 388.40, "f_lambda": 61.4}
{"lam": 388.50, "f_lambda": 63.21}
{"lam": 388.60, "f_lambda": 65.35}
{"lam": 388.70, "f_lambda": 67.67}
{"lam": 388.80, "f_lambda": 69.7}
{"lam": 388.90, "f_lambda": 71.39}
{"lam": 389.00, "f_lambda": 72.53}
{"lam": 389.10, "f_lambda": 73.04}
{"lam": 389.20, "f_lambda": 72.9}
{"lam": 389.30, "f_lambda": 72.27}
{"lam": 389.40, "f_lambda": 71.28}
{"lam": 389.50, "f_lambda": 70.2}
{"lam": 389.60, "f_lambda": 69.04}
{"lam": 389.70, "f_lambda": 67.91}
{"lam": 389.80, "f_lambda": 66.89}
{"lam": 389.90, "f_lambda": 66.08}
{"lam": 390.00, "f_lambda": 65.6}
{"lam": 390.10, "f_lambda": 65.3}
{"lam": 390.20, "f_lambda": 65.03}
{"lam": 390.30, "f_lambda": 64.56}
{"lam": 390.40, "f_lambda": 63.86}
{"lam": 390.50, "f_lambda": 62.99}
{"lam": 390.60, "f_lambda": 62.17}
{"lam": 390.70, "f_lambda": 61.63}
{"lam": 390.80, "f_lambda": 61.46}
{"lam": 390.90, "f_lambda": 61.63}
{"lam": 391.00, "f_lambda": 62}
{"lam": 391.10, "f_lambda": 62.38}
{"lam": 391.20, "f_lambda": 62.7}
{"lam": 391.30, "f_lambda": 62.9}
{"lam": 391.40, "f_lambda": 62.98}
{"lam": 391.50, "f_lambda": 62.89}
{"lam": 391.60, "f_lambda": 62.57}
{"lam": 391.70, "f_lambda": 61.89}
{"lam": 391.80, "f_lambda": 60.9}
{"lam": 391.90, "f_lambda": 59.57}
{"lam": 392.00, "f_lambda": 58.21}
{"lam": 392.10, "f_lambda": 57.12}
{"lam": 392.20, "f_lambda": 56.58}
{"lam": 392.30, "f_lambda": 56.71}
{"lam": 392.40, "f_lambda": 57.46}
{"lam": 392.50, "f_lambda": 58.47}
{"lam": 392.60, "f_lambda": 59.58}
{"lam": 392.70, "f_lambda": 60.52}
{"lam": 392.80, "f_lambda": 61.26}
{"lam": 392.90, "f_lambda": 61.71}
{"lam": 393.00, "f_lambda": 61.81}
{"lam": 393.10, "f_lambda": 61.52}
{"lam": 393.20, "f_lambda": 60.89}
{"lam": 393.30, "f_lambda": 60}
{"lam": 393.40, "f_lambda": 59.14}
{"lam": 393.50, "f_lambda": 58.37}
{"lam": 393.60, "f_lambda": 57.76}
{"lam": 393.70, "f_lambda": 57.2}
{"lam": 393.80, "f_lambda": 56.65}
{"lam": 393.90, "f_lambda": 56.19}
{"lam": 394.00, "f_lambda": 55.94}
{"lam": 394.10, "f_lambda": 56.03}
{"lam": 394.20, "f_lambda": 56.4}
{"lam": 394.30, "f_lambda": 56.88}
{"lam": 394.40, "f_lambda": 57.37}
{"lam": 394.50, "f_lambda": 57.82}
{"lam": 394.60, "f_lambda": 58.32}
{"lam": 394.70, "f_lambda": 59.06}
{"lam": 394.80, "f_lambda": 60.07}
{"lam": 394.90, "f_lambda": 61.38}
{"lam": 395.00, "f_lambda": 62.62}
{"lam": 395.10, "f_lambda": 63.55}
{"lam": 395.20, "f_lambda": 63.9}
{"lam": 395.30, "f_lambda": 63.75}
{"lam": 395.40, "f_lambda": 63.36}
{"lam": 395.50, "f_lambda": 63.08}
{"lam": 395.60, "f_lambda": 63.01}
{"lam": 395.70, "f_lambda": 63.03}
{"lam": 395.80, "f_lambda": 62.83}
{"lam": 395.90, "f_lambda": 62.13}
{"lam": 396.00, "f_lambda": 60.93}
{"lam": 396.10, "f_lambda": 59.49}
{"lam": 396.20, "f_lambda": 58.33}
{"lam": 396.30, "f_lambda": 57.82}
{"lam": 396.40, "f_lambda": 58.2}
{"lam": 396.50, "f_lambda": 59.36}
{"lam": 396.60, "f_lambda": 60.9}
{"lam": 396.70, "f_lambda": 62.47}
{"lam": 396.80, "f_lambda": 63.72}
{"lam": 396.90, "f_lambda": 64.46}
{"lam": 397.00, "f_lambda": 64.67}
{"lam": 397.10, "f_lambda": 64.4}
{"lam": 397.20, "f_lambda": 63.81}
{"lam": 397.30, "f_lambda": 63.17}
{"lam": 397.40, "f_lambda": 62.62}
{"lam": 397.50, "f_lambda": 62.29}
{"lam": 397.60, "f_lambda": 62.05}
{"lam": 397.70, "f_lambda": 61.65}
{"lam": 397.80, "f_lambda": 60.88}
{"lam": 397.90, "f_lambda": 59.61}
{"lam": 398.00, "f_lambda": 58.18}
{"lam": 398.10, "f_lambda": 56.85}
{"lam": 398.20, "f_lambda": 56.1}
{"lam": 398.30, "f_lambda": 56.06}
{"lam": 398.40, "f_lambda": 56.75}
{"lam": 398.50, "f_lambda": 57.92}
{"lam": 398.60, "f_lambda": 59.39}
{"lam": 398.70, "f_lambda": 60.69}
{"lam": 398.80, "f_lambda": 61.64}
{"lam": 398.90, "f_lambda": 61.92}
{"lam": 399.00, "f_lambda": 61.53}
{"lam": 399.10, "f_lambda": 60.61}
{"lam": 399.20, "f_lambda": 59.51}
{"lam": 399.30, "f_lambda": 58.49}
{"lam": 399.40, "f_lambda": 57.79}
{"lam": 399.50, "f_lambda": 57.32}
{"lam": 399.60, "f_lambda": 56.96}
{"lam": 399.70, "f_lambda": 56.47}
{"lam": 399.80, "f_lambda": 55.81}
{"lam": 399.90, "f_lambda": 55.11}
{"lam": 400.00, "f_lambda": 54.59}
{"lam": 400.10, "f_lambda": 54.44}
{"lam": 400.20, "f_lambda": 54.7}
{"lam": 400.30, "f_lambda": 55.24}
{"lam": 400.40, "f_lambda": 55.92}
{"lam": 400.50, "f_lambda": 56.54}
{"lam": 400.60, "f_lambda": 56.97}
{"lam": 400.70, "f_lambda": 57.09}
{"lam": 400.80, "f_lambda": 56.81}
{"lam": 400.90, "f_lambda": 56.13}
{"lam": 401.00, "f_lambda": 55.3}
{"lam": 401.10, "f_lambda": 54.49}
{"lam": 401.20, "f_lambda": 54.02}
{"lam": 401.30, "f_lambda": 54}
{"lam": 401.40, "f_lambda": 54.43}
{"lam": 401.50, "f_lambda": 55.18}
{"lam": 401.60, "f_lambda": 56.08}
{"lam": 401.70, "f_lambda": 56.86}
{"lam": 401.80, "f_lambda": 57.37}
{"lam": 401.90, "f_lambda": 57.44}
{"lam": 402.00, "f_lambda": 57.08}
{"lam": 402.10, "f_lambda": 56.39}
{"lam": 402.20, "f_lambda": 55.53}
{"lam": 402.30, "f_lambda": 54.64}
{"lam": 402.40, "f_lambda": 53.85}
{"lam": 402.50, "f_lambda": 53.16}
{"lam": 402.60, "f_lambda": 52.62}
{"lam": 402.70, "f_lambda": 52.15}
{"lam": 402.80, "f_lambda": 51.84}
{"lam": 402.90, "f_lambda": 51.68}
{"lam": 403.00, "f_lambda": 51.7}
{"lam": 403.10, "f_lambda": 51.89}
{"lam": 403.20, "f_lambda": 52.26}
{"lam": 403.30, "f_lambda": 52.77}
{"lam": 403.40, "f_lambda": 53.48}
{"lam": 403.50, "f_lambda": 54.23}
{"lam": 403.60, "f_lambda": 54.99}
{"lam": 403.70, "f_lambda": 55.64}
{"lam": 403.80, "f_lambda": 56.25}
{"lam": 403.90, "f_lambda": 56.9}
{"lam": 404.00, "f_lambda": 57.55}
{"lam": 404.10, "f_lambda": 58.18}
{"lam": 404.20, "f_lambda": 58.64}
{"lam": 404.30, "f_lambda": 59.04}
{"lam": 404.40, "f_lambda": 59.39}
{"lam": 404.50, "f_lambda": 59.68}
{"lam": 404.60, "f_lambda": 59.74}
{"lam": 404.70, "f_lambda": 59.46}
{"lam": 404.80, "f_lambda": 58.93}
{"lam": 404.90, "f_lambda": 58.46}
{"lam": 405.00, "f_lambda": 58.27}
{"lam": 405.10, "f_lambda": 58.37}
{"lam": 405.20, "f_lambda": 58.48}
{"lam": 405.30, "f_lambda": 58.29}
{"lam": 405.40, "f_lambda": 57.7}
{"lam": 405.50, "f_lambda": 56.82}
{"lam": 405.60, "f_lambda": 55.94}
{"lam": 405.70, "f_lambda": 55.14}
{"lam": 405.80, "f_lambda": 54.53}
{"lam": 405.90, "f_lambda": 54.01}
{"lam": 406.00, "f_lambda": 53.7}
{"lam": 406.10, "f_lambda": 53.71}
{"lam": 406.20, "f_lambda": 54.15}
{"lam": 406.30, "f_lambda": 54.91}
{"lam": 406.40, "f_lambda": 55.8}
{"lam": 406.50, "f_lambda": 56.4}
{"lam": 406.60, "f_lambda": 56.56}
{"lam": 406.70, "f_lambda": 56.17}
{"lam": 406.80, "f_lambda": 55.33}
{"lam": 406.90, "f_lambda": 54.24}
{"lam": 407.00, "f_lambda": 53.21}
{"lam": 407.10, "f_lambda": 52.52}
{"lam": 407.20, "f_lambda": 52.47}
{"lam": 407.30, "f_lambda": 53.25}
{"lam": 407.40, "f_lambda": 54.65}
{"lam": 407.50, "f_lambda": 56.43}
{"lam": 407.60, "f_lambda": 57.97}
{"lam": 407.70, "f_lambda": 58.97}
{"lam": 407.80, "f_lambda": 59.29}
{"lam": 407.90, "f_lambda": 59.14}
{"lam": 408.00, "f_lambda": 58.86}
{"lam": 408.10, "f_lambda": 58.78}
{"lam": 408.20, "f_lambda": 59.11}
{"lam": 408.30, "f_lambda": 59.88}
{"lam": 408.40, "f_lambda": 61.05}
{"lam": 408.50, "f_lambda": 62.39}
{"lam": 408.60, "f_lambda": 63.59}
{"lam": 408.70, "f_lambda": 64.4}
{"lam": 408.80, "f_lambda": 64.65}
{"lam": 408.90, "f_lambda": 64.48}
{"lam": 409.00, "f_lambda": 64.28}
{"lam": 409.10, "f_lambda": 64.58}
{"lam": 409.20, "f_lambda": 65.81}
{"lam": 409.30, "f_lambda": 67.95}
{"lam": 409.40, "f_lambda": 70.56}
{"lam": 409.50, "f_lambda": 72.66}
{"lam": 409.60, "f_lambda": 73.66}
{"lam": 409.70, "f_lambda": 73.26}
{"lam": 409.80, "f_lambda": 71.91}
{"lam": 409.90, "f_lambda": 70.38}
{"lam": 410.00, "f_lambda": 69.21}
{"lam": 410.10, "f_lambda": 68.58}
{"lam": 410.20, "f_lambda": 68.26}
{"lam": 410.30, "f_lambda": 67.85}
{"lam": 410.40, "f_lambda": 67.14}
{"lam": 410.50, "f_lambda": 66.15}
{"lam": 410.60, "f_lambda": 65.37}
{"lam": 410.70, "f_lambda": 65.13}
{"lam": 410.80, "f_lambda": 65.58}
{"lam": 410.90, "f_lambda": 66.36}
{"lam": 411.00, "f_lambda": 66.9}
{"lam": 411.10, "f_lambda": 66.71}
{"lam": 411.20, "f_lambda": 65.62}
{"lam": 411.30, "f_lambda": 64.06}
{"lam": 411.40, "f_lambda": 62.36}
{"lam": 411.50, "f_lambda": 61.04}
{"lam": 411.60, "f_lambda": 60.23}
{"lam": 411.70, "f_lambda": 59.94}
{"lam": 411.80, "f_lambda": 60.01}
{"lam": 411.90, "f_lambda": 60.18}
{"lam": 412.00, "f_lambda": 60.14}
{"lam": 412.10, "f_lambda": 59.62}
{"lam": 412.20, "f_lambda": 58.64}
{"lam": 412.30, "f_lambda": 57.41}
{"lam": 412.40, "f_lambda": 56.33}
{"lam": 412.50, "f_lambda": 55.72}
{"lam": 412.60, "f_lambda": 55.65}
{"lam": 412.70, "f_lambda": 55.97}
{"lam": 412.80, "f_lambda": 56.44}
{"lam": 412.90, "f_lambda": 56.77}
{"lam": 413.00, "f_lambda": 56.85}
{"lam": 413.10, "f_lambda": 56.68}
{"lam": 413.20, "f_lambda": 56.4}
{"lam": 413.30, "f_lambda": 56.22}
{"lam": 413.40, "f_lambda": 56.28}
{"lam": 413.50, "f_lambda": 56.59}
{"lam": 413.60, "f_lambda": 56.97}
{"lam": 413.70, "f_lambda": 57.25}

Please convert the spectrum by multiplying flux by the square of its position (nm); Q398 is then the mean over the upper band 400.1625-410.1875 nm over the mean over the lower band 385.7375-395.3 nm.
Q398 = 0.96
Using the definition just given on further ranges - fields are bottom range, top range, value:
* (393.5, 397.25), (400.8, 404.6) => 0.95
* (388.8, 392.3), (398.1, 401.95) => 0.92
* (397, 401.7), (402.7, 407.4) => 0.99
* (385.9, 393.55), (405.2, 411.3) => 1.01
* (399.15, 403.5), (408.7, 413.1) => 1.21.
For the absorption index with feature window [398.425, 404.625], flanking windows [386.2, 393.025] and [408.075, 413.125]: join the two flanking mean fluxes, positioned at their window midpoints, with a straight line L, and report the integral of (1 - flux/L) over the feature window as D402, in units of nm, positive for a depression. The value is 0.84 nm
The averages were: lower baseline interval 66.9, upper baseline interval 63.5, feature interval 56.2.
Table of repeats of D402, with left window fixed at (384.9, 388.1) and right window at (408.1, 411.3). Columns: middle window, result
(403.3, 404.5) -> 0.19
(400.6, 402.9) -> 0.44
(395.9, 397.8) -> 0.21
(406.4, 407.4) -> 0.19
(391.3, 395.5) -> 0.62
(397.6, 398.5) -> 0.14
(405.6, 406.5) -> 0.17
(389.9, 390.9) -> 0.10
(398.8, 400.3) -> 0.24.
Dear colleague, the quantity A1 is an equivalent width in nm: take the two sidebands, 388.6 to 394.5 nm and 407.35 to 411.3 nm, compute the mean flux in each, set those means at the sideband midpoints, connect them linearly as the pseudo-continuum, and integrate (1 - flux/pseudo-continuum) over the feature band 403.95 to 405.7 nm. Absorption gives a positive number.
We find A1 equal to 0.16 nm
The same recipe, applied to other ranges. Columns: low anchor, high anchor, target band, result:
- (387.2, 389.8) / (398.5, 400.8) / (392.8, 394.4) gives 0.12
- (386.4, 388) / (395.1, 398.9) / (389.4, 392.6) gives 0.35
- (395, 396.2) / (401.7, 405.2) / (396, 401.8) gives 0.12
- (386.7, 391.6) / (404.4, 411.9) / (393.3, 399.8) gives 0.52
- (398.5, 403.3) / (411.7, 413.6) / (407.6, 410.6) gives -0.44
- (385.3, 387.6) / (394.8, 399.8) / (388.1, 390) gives 0.08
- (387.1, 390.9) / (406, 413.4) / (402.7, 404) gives 0.19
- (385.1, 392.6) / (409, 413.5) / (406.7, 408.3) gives 0.19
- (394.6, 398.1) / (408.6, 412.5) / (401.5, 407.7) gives 0.78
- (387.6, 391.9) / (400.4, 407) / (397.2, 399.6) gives -0.02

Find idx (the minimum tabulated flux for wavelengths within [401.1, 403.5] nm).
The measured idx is 51.68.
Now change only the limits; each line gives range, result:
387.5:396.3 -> 55.94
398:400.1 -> 54.44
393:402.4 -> 53.85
